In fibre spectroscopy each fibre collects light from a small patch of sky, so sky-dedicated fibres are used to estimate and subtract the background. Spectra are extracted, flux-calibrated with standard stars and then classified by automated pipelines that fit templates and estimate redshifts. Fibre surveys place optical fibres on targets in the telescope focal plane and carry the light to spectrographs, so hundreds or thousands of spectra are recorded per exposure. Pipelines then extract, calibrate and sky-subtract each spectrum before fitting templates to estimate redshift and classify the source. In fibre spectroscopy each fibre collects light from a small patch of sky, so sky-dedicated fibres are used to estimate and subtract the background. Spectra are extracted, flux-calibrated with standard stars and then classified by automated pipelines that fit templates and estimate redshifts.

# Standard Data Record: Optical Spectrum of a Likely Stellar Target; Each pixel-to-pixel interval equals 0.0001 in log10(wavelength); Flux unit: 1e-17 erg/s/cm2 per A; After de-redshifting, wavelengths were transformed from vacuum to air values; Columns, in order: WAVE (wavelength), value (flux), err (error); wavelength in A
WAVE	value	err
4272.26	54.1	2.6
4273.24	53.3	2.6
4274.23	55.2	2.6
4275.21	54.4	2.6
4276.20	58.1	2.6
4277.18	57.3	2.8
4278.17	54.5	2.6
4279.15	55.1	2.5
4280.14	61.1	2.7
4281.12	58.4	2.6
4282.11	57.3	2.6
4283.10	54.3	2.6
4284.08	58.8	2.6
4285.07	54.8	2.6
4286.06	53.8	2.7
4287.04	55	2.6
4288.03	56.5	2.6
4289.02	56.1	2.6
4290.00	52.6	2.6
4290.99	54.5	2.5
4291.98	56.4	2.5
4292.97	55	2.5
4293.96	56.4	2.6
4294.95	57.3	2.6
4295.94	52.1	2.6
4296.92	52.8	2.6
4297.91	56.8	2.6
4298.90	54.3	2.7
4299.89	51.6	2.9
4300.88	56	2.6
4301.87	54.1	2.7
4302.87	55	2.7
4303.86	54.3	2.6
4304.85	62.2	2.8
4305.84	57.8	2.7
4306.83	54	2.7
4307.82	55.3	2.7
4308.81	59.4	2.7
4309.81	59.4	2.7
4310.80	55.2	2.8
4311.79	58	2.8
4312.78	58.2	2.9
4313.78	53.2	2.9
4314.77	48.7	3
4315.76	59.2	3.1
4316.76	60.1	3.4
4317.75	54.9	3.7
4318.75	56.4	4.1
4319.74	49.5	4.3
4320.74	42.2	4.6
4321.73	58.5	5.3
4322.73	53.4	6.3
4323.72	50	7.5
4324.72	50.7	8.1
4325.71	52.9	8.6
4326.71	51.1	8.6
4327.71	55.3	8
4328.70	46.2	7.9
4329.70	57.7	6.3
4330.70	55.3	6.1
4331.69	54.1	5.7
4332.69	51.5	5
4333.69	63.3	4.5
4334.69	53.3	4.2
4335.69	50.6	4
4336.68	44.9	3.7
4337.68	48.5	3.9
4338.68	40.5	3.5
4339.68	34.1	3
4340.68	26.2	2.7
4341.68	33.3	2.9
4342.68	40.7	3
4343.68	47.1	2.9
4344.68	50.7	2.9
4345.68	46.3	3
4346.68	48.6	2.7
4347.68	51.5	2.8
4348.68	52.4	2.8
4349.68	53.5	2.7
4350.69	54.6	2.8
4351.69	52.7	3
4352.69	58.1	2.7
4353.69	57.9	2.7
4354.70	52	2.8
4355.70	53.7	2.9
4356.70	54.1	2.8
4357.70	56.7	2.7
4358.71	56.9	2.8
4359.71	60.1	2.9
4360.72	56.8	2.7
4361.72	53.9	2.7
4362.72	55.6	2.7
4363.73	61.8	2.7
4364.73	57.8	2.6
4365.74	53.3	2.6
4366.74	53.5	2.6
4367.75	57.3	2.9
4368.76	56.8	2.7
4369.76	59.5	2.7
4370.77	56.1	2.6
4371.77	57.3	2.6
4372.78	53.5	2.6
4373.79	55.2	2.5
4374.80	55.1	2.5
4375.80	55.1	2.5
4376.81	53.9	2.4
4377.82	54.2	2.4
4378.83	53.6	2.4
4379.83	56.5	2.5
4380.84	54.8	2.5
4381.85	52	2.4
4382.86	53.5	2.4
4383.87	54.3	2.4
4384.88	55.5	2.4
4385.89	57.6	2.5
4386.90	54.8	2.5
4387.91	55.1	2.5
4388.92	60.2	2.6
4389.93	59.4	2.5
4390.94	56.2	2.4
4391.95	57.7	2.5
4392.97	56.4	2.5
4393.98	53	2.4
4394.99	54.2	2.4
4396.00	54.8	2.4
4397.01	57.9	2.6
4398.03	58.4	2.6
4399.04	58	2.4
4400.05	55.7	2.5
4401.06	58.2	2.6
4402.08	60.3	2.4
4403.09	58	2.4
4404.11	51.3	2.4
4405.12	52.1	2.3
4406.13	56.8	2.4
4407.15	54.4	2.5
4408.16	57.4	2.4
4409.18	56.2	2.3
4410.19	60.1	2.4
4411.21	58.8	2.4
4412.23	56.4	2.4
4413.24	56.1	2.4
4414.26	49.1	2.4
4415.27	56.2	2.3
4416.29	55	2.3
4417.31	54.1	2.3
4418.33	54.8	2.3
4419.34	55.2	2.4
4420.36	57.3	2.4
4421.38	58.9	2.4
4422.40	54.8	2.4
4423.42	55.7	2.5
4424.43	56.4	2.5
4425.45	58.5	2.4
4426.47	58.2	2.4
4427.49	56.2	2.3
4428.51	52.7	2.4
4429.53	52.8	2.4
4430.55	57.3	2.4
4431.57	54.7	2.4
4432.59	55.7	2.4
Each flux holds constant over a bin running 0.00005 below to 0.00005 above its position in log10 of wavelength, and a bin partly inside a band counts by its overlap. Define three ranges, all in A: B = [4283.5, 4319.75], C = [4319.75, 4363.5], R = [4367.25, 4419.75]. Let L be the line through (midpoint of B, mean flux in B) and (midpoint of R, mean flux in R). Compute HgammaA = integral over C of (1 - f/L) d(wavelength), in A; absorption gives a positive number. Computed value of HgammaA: 3.8 A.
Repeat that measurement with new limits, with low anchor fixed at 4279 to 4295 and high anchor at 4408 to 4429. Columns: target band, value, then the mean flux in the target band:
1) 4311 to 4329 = 0.9 A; 53.4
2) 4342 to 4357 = 1.3 A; 51.3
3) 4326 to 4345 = 2.9 A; 47.6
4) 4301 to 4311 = -0.1 A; 56.7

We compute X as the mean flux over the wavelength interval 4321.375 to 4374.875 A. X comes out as 52.2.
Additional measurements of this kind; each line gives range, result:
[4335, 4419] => 53.8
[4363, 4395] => 55.8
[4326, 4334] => 54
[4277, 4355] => 53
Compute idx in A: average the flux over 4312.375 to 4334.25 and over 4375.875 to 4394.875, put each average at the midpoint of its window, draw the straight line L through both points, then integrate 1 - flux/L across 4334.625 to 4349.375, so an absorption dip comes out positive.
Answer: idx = 2.7 A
